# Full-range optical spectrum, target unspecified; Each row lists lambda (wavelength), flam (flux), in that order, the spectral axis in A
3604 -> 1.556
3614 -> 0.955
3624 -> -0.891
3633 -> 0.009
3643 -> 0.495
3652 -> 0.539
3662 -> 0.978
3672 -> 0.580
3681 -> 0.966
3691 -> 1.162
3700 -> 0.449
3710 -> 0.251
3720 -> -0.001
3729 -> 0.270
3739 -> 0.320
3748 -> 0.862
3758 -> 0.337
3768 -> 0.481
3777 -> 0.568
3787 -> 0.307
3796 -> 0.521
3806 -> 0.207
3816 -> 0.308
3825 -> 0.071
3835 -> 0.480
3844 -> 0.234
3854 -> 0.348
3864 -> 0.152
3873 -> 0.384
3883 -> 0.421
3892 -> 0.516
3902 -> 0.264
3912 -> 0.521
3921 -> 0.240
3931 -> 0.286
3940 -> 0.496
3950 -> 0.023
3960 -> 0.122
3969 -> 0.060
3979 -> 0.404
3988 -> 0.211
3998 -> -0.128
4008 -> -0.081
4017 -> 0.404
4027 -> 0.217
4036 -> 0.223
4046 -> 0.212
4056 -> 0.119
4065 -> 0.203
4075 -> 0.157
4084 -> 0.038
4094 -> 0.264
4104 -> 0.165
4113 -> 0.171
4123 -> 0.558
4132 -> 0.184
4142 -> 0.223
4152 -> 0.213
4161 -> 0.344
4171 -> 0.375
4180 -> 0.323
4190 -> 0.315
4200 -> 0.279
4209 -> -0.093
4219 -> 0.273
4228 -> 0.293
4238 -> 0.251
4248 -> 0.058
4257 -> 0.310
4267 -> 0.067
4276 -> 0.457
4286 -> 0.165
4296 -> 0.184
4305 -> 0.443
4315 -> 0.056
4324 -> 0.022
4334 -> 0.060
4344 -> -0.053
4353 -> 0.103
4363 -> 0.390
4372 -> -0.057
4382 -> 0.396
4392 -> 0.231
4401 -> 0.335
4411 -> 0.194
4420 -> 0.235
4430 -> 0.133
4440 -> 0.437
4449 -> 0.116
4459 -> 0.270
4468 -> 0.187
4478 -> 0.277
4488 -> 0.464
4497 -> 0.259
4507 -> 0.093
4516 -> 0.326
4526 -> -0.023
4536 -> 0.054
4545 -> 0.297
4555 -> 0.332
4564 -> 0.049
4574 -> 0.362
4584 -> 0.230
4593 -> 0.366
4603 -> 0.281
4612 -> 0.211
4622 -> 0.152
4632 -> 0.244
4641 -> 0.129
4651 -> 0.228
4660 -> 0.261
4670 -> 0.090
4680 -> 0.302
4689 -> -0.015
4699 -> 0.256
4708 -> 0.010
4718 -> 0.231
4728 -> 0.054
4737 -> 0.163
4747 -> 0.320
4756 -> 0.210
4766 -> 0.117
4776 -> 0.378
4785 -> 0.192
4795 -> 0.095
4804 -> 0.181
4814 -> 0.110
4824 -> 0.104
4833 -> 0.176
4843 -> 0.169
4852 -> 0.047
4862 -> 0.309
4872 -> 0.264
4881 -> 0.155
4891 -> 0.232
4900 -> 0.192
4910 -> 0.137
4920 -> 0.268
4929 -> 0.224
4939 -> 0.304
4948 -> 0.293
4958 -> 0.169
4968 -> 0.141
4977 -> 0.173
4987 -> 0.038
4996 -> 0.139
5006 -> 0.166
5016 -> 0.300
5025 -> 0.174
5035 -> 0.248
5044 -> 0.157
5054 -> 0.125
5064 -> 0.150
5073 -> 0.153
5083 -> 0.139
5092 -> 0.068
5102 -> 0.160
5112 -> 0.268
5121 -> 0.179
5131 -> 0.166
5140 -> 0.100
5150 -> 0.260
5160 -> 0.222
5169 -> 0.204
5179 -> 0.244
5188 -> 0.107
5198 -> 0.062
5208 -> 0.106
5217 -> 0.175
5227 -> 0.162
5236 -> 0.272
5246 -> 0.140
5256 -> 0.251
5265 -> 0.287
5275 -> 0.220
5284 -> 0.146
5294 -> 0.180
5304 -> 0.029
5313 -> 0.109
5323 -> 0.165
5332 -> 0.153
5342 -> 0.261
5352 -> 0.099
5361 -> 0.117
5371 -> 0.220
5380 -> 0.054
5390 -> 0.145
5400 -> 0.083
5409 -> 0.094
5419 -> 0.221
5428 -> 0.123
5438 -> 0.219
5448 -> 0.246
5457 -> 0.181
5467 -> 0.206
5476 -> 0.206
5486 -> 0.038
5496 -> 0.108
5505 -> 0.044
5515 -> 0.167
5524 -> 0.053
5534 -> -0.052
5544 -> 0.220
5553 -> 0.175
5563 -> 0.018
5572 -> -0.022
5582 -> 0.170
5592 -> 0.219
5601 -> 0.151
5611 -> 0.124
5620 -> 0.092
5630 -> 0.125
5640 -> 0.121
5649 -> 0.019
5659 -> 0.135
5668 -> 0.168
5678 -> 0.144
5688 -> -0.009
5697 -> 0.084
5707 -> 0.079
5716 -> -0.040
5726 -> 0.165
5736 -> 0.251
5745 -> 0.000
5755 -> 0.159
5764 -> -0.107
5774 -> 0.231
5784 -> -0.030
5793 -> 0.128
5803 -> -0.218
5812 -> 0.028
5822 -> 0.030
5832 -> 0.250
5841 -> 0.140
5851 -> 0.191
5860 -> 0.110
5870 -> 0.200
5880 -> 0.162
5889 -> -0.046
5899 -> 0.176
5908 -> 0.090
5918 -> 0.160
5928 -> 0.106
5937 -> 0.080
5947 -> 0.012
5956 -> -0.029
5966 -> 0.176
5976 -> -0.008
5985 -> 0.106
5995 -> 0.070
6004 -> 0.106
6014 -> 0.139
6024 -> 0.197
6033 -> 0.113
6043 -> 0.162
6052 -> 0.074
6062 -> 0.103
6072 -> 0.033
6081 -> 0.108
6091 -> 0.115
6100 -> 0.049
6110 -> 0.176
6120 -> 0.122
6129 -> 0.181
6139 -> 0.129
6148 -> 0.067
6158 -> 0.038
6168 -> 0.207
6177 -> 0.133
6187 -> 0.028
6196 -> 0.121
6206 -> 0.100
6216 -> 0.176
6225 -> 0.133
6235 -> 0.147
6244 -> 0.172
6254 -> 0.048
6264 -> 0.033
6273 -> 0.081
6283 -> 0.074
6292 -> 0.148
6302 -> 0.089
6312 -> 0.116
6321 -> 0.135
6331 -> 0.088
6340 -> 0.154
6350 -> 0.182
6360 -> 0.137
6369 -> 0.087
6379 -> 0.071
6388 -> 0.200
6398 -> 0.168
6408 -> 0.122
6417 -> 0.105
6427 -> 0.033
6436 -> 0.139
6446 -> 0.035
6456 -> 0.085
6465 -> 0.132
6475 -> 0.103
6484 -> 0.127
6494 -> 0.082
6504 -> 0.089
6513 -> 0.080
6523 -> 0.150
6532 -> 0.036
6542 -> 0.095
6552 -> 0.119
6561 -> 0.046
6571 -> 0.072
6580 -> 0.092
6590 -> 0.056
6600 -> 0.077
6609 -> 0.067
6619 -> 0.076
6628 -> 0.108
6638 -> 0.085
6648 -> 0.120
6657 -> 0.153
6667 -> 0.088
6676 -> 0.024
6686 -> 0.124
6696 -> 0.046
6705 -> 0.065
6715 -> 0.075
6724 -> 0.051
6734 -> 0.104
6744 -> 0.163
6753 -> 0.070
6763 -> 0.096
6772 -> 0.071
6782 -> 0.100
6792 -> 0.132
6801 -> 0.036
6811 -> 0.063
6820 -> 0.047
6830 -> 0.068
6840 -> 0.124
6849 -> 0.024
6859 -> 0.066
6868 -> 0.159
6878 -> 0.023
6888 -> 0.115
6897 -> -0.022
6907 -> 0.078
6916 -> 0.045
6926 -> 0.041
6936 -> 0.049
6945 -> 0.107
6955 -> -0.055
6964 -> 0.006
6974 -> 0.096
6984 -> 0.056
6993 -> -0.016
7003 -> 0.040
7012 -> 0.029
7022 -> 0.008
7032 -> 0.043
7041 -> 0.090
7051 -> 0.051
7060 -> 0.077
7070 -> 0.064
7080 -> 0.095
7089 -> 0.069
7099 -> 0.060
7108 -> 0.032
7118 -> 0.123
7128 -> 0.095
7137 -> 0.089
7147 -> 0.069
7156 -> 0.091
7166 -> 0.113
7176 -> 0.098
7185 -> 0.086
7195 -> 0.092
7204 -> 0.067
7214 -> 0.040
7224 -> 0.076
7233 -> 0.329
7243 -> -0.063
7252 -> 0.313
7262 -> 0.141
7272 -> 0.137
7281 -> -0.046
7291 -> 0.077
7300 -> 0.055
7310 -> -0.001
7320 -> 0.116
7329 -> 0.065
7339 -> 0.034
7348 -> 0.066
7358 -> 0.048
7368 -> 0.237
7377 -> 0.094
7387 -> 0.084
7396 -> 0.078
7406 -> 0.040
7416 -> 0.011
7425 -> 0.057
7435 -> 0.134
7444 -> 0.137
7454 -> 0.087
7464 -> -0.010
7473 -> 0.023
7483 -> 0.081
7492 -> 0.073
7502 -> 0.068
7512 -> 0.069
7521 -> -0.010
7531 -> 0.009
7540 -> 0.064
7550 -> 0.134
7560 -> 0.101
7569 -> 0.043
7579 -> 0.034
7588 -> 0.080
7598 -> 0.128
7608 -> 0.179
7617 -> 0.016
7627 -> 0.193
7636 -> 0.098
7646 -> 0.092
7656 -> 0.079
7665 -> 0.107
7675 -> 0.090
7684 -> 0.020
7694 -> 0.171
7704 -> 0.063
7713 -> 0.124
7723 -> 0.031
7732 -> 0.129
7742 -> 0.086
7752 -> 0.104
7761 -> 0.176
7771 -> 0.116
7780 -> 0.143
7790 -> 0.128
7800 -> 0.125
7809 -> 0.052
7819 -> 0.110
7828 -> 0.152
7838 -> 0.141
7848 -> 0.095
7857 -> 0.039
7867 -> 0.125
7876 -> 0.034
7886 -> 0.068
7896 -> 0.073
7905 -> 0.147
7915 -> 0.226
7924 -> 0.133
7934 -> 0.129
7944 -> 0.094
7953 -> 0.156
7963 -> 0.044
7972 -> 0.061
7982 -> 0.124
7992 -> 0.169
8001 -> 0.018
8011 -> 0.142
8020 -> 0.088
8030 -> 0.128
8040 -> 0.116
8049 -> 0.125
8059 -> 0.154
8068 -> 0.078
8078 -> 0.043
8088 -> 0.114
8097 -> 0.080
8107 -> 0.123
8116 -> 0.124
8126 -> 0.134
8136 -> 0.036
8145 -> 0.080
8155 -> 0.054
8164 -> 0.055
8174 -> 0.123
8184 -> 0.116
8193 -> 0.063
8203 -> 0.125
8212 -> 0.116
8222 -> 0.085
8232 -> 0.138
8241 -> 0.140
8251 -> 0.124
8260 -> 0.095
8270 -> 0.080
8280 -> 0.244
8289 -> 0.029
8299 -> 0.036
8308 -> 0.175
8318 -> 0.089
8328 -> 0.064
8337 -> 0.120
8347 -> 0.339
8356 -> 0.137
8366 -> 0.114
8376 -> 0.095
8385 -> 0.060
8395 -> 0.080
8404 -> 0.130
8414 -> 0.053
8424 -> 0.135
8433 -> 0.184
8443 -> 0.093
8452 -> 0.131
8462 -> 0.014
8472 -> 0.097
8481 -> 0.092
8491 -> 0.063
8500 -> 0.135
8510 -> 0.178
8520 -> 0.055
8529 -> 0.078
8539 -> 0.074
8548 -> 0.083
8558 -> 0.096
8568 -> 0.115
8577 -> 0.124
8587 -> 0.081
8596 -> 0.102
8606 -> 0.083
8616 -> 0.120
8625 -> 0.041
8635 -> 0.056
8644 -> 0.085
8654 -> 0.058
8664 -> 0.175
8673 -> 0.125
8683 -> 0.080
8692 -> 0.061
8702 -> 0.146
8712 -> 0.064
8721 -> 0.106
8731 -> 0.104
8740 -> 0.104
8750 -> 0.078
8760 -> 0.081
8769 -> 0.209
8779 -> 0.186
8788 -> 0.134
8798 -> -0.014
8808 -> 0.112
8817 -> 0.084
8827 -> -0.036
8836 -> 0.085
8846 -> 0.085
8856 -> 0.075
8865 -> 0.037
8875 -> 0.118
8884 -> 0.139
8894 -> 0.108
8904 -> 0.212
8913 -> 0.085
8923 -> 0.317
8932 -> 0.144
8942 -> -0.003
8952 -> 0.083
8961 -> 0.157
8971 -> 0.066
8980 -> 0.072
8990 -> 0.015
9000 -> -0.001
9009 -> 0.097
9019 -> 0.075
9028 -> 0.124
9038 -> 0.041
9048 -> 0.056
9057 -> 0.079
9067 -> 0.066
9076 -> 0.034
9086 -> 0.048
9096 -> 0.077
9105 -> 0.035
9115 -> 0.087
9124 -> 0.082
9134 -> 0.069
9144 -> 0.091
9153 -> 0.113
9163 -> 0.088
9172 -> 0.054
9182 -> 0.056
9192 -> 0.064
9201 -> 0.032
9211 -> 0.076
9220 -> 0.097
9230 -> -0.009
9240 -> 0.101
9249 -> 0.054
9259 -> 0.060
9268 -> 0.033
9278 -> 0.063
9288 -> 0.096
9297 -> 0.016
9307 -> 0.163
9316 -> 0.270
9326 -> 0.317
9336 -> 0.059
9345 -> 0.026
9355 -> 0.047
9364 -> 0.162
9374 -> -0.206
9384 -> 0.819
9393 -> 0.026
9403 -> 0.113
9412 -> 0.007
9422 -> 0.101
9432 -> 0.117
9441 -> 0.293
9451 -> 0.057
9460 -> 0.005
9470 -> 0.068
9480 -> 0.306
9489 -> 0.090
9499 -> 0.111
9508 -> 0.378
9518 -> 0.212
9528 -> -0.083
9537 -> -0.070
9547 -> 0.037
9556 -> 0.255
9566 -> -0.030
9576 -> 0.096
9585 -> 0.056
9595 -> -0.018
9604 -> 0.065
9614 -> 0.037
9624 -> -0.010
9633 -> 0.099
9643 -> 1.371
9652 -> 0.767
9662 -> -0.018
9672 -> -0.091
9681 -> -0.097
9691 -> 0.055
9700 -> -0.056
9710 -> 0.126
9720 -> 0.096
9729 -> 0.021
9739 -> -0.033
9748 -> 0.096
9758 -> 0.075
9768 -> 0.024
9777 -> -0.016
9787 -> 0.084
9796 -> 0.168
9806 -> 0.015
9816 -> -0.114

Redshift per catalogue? 1.587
